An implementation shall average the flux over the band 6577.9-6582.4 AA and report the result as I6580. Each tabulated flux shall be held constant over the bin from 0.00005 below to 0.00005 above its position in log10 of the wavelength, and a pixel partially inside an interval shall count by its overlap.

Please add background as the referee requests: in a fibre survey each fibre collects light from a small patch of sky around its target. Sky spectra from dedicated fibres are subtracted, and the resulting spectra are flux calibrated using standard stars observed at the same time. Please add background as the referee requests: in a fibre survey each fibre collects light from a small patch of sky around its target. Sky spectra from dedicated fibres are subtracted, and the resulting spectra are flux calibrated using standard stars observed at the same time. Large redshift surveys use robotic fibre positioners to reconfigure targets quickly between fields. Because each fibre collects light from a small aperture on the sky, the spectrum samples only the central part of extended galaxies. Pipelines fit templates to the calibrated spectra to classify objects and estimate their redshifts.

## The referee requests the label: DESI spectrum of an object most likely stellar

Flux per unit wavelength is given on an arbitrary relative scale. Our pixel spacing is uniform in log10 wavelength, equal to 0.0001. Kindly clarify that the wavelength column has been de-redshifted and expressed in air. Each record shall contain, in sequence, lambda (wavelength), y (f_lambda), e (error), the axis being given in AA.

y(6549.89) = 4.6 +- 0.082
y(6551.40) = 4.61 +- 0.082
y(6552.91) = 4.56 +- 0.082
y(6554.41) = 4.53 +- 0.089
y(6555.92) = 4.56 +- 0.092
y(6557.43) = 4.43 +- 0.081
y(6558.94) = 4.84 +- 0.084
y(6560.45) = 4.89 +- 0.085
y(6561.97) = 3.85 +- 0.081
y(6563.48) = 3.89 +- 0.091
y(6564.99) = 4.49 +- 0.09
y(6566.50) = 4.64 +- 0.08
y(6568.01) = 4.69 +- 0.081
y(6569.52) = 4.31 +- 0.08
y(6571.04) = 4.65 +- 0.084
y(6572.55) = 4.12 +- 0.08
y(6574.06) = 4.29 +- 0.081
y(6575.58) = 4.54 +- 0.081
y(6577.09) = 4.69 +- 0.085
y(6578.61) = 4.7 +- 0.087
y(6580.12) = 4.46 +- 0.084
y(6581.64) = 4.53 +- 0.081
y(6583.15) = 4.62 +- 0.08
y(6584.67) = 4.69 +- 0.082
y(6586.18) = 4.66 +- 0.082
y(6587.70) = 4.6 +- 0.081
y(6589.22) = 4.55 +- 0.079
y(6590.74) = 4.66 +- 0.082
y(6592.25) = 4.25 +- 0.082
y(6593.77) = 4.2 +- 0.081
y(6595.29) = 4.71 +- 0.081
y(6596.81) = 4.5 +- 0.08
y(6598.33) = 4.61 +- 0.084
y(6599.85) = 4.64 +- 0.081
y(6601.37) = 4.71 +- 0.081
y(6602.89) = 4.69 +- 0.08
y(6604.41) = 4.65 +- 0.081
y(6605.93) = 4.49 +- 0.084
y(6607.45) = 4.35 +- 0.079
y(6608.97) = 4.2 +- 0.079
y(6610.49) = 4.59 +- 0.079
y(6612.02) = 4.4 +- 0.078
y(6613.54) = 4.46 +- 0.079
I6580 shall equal 4.57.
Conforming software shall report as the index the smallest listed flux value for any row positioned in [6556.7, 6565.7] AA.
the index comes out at 3.85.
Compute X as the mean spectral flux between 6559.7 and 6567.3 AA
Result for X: 4.35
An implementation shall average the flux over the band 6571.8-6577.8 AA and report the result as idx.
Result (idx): 4.41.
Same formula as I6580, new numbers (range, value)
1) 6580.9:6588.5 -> 4.62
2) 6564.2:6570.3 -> 4.53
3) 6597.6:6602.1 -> 4.65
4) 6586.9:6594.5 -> 4.45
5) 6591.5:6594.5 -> 4.22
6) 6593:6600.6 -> 4.53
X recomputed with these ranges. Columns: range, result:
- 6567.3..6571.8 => 4.55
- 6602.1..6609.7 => 4.48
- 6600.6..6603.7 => 4.7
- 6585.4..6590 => 4.6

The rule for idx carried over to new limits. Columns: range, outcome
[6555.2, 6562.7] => 4.51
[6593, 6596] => 4.45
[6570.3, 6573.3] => 4.39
